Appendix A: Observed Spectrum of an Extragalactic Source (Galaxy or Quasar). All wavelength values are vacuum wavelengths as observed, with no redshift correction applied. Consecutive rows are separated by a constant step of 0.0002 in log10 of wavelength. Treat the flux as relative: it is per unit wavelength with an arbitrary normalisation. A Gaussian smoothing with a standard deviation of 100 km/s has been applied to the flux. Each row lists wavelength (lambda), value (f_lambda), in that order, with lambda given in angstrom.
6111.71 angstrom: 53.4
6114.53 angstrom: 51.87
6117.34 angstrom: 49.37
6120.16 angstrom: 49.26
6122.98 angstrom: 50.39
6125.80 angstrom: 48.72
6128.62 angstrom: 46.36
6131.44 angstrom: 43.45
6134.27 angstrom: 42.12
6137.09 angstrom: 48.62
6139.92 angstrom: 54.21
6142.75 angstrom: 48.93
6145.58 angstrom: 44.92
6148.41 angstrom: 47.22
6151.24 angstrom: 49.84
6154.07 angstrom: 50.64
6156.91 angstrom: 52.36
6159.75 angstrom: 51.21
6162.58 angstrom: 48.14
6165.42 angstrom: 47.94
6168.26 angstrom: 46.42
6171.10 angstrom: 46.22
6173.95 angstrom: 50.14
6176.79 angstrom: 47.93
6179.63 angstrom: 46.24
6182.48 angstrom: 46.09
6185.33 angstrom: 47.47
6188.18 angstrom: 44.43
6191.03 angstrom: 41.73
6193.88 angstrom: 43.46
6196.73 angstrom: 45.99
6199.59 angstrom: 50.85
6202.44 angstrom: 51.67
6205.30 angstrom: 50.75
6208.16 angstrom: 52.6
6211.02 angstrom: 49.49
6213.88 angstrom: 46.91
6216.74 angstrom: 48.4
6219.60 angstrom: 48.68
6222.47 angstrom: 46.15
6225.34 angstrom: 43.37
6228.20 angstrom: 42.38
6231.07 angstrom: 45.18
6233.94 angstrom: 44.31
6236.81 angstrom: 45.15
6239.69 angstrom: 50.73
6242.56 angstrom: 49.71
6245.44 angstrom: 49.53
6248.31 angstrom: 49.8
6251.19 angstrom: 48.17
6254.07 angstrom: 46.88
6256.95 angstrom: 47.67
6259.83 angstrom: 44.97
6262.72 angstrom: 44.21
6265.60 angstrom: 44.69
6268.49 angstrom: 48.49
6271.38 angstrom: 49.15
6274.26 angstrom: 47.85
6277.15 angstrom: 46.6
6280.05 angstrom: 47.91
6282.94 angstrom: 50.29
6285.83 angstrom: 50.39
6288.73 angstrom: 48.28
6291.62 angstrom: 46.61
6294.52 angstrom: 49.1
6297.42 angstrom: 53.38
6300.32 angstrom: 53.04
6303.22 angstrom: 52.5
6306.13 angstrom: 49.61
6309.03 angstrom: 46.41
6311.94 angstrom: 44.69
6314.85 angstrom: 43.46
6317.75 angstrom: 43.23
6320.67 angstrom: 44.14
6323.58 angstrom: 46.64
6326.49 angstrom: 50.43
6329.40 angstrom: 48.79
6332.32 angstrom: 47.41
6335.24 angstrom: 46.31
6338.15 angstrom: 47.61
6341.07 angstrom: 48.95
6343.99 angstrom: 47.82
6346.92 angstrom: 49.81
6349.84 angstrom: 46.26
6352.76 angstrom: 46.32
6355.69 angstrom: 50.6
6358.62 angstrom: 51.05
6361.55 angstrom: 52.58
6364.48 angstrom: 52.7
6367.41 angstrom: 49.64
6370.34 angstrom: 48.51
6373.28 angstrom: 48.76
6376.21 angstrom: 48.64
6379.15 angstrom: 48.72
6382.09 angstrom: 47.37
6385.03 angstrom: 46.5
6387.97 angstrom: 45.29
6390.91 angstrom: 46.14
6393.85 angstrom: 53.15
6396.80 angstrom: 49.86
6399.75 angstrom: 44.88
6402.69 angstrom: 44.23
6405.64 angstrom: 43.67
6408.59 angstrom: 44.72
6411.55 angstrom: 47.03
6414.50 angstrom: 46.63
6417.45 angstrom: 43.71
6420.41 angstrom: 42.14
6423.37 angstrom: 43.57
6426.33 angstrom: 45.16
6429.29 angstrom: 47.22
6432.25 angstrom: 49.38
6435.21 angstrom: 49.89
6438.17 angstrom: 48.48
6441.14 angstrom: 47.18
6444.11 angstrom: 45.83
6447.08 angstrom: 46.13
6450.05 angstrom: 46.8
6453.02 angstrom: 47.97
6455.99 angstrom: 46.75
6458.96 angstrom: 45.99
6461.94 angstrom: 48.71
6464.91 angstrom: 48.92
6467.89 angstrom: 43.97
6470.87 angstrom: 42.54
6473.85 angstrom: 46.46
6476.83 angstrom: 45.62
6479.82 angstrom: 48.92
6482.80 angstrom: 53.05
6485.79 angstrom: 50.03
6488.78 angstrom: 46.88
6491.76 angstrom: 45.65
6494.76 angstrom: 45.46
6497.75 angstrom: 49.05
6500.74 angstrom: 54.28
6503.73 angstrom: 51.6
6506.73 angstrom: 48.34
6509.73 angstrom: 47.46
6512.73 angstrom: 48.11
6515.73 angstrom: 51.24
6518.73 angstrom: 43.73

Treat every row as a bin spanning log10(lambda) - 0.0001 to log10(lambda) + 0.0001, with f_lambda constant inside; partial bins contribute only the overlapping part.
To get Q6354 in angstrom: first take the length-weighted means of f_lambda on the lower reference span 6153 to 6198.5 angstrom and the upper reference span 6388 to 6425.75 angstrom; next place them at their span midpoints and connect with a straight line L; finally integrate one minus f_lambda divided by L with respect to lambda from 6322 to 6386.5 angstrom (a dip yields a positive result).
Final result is -3.6 angstrom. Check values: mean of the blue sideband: 47.3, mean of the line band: 48.7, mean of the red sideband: 45.8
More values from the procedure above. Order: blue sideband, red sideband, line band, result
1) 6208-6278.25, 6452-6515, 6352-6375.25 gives -1.25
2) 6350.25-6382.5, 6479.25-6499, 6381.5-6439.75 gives 3.16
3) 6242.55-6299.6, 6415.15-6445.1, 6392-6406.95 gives -0.17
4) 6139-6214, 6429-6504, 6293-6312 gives -0.84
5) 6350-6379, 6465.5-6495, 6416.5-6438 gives 0.94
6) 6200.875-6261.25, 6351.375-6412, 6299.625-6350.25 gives 0.44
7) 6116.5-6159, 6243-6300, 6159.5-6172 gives 0.17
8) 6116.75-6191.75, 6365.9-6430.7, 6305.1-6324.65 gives 0.70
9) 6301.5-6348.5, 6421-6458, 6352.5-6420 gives -0.94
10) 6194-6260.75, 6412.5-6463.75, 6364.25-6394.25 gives -0.92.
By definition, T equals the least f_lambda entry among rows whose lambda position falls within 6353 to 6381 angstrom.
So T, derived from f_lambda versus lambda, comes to 48.51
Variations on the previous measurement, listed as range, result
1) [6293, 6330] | 43.23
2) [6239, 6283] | 44.21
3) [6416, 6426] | 42.14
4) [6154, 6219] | 41.73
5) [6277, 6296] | 46.6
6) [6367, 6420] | 43.67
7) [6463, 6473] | 42.54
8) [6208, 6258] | 42.38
